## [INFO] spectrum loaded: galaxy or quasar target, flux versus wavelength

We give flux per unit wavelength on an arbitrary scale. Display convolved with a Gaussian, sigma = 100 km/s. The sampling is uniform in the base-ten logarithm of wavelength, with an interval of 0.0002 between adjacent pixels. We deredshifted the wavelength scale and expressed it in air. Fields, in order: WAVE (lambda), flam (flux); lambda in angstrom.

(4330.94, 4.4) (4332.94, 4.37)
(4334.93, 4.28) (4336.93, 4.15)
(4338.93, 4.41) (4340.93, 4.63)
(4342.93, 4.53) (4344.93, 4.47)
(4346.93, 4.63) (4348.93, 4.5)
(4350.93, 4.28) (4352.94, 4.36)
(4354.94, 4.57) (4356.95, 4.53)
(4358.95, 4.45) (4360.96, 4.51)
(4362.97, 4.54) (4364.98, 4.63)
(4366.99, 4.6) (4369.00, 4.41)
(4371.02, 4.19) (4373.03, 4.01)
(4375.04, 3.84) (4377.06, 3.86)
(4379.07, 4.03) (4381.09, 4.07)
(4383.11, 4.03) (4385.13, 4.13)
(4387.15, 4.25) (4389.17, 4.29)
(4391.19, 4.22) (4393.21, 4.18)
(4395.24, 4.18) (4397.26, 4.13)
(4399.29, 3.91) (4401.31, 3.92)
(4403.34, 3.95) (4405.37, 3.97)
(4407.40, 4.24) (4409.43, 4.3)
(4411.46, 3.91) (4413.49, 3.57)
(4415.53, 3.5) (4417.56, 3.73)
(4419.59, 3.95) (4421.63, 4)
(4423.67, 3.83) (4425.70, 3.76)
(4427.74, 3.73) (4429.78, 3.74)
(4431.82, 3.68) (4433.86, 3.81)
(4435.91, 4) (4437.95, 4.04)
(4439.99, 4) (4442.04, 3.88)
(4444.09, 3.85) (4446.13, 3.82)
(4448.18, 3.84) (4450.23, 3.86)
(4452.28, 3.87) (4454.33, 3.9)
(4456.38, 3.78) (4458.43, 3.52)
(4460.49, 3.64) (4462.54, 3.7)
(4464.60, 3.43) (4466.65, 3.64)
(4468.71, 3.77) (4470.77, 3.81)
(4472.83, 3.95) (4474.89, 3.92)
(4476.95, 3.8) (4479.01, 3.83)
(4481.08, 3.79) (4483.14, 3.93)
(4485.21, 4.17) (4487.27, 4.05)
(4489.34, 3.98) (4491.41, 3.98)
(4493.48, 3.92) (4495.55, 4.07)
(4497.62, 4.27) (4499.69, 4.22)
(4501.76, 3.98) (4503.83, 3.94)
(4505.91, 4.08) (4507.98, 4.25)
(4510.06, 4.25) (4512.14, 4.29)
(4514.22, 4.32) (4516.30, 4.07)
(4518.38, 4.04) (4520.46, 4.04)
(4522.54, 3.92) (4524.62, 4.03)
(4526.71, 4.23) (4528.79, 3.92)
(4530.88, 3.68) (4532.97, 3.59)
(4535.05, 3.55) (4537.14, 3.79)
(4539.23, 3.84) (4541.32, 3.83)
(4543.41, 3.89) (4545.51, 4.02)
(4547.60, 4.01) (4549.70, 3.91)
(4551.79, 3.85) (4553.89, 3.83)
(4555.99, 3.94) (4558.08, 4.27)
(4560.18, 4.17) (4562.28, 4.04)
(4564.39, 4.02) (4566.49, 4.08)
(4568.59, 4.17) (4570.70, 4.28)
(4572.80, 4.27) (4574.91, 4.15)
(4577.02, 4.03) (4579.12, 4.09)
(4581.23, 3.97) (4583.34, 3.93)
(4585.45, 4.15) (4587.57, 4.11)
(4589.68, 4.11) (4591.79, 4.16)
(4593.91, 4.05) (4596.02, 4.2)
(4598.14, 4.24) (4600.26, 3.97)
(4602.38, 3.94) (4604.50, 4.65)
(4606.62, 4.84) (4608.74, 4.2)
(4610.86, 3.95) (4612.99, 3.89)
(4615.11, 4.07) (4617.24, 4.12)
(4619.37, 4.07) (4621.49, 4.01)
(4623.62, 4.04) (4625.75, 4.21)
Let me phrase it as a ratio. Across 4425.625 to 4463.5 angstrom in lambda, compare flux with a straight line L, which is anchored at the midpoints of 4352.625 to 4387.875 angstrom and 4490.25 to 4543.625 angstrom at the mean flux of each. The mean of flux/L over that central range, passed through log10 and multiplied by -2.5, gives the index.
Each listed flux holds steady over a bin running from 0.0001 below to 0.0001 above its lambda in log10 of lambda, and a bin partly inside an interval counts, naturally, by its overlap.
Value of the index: 0.09 mag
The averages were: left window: 4.28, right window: 4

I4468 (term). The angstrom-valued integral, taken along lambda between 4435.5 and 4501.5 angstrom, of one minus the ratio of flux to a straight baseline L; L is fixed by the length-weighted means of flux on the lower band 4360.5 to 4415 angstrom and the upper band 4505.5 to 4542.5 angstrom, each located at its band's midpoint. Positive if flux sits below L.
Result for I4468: 2.63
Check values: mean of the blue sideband 4.13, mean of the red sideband 3.98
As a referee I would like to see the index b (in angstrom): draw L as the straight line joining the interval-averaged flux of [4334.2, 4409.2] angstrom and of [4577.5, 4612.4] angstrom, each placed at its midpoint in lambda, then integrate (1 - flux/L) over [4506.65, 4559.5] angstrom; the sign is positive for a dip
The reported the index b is 2.6 angstrom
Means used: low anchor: 4.27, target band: 3.98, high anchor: 4.15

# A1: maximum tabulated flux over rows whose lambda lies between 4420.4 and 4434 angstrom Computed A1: 4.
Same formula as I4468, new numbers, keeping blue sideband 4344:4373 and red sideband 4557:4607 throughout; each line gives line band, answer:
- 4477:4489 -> 1.0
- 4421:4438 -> 2.1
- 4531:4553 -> 2.0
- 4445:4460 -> 1.9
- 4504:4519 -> 0.3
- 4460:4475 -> 2.0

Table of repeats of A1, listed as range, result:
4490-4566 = 4.32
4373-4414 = 4.3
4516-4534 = 4.23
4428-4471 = 4.04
